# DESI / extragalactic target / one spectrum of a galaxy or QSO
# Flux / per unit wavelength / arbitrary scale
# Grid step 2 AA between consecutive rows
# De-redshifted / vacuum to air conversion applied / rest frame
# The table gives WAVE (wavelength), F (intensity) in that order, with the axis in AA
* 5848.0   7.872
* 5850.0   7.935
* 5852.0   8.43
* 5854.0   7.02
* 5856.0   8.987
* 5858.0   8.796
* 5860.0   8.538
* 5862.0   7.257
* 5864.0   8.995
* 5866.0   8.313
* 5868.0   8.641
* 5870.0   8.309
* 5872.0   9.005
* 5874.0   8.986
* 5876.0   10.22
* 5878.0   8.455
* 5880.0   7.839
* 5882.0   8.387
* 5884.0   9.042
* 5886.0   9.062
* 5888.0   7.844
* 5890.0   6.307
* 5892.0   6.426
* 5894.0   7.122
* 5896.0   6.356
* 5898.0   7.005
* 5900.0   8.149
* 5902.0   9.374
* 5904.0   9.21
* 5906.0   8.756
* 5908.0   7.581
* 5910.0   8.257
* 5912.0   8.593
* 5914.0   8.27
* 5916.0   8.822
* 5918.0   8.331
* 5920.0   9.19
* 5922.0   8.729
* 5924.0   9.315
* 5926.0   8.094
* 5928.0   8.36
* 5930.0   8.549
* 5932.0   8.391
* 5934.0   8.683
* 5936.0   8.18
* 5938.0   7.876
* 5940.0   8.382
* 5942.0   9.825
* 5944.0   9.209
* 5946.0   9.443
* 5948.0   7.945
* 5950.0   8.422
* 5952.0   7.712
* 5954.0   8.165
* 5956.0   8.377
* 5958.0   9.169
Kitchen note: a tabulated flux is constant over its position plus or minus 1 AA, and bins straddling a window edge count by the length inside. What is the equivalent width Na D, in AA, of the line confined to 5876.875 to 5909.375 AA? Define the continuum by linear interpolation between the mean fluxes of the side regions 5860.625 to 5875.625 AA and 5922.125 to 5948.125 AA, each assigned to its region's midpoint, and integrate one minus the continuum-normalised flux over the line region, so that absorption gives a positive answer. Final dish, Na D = 2.5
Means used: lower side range 8.57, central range 7.94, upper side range 8.66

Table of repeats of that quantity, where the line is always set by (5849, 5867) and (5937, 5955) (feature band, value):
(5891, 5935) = 1.0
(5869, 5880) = -0.8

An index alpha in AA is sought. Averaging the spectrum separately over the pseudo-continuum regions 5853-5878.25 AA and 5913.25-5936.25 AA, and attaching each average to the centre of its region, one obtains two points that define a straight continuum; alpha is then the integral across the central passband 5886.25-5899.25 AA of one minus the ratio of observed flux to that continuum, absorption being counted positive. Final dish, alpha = 2.4 AA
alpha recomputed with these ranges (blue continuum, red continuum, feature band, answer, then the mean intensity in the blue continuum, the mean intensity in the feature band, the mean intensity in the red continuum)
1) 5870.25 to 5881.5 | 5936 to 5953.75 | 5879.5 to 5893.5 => 1.6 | 8.84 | 7.82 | 8.56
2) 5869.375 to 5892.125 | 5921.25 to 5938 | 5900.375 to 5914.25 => -0.2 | 8.4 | 8.57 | 8.5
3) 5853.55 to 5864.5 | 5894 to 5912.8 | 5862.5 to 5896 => -0.1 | 8.29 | 8.24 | 8.08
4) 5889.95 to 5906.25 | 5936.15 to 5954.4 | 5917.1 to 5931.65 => -0.9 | 7.66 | 8.64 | 8.55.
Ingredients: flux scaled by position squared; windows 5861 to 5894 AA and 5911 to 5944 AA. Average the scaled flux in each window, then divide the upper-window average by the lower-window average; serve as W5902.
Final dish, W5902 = 1.1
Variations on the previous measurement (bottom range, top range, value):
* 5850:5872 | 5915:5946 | 1.07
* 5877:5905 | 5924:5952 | 1.10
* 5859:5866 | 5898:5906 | 1.06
